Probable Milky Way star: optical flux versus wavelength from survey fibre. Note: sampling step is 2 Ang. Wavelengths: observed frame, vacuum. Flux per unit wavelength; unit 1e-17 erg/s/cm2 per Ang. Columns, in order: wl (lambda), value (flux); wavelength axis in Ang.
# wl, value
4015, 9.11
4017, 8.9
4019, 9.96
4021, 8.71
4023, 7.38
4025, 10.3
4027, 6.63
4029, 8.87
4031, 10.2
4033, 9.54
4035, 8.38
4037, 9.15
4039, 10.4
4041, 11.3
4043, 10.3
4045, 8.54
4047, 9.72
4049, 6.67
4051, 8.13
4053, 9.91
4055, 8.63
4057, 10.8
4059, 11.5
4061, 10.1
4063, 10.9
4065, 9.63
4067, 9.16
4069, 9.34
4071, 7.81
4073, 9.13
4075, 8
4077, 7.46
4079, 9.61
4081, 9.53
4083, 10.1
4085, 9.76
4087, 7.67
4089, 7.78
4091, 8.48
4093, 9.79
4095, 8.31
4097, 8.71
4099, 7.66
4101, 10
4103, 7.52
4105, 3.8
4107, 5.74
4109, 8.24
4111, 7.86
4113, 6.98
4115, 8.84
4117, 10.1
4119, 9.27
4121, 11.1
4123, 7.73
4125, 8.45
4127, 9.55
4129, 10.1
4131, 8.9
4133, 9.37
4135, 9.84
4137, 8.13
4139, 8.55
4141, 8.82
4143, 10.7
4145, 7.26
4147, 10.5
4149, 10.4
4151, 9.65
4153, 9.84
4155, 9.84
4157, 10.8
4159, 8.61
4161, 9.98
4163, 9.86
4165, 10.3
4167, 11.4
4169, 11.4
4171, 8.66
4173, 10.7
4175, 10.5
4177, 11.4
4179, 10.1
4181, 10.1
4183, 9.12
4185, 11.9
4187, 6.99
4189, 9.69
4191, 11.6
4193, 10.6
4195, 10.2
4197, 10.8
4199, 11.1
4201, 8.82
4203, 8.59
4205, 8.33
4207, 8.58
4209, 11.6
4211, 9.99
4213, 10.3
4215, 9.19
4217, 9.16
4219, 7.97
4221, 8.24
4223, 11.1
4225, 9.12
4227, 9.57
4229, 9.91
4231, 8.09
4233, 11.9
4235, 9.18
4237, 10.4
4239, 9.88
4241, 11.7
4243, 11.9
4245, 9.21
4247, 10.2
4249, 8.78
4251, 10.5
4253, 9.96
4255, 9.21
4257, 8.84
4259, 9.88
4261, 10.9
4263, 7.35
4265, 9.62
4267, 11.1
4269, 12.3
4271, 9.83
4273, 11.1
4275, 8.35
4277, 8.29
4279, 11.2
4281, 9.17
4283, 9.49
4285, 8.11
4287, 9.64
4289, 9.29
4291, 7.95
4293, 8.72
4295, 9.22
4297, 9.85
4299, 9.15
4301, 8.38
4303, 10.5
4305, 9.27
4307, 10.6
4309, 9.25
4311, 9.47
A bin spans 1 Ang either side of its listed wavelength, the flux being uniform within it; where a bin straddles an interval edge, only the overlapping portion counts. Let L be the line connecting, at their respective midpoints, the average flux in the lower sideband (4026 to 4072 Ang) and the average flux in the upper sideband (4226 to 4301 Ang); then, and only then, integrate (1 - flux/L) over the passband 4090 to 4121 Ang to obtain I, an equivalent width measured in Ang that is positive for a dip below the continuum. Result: 4.2 Ang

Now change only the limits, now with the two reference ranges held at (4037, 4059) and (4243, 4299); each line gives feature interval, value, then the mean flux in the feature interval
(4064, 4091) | 1.98 Ang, 8.83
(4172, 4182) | -1.04 Ang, 10.6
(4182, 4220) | -0.57 Ang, 9.71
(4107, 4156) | 2.31 Ang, 9.1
